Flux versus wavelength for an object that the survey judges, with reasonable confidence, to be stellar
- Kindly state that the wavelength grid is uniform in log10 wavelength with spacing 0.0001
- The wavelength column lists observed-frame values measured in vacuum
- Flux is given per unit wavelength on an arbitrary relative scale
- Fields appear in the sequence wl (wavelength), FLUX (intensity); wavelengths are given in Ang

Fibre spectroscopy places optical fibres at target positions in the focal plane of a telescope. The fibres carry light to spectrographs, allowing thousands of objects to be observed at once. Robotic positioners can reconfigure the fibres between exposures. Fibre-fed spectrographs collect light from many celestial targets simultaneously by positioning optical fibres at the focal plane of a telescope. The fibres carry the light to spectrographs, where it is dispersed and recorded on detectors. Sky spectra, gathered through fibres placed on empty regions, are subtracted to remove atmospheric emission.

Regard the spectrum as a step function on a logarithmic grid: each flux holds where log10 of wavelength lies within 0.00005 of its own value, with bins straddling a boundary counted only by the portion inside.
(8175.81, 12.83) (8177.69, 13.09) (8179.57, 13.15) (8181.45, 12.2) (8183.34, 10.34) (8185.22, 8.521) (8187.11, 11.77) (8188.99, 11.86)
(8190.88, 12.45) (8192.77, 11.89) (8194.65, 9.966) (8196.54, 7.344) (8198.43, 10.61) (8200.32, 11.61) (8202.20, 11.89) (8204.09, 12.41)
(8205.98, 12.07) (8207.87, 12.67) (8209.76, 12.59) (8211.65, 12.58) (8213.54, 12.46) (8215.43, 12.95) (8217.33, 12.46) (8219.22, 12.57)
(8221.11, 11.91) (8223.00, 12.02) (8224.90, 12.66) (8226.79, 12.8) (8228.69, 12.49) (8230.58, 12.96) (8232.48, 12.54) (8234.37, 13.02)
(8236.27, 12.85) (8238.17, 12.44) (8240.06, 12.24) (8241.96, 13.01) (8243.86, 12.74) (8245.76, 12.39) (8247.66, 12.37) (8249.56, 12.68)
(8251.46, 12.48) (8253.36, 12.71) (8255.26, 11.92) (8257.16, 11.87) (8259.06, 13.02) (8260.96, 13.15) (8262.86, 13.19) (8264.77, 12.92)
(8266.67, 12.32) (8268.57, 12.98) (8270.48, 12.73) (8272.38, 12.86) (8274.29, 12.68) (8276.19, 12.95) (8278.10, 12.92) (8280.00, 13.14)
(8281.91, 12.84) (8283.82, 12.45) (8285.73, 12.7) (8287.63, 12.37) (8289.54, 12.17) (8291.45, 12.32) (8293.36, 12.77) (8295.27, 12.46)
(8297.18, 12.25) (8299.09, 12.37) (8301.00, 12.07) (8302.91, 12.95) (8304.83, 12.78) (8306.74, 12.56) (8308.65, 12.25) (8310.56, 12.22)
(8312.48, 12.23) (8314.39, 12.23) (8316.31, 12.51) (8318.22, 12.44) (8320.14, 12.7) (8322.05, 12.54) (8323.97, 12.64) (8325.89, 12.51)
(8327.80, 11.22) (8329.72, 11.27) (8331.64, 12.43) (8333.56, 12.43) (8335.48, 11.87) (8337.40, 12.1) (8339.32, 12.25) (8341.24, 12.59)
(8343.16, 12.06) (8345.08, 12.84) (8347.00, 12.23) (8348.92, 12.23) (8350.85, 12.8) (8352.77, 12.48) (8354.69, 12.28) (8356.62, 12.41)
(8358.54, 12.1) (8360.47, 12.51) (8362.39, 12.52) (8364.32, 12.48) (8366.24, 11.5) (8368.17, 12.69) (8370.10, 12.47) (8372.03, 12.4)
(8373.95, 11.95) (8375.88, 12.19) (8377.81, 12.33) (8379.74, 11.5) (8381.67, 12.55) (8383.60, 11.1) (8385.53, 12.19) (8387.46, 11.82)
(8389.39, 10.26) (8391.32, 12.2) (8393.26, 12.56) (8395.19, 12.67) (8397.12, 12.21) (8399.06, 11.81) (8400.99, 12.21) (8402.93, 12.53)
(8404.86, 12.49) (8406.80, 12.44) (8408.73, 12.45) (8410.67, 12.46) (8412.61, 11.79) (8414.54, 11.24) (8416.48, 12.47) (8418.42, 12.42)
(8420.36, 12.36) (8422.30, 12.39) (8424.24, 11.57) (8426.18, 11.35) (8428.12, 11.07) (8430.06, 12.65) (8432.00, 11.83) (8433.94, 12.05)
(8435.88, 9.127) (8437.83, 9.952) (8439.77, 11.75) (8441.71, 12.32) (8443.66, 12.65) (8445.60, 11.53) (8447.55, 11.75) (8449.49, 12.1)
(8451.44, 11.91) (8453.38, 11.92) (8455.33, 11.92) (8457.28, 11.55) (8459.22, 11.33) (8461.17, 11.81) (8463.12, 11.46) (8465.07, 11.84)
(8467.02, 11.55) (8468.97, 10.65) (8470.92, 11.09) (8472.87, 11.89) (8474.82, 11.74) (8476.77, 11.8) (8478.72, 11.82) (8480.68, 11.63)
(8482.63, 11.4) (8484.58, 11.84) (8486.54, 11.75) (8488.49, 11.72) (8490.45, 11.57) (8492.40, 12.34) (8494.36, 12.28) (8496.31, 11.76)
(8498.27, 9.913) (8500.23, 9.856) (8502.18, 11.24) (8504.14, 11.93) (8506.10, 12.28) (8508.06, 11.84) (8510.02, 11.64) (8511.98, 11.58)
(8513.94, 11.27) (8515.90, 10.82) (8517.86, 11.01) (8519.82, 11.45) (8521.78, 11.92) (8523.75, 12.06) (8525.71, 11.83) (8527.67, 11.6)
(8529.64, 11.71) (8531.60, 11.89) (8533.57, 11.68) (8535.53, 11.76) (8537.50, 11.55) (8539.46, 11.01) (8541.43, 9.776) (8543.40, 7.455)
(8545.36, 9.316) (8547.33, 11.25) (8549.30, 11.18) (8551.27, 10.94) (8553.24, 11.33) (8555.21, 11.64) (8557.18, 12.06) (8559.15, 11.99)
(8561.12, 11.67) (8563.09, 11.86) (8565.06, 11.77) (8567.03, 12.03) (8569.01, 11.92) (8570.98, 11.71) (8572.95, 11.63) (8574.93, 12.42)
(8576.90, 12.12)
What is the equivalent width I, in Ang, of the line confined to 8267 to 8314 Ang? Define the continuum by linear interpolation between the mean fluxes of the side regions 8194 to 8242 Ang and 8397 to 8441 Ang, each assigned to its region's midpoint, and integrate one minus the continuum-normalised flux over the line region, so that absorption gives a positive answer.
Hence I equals -2.2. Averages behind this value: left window 12.1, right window 11.8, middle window 12.6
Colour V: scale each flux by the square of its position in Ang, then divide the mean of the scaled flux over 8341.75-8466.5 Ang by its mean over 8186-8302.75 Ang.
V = 1.01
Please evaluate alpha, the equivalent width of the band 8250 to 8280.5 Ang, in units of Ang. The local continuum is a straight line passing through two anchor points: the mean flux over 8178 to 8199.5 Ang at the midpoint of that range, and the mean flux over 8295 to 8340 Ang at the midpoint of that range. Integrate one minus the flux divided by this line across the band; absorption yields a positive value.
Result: -2.5 Ang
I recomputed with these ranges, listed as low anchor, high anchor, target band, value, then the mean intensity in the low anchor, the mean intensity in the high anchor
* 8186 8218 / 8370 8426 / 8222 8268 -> -3.2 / 11.7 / 12.1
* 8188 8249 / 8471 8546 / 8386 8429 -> -1.5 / 12.2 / 11.4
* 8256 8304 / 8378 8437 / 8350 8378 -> -0.4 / 12.7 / 11.9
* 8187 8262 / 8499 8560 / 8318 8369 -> -2.0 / 12.2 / 11.2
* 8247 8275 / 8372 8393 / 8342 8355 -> -0.4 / 12.7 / 11.9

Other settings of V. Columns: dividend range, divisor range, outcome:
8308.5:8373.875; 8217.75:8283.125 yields 0.99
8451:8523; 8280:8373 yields 0.97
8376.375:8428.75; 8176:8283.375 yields 1.02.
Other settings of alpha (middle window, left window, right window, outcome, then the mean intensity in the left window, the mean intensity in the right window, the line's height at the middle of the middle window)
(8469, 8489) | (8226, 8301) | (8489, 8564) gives -0.1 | 12.6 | 11.3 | 11.6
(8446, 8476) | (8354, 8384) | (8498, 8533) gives 0.3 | 12.2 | 11.5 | 11.7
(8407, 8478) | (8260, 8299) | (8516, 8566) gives 0.5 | 12.7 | 11.3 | 11.8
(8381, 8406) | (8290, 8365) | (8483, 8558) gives -0.1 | 12.4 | 11.3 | 12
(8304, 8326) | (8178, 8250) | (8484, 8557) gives -1.2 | 12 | 11.3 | 11.8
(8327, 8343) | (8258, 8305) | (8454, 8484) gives 0.4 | 12.7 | 11.6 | 12.4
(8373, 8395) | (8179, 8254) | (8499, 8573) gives -0.4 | 12.1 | 11.3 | 11.7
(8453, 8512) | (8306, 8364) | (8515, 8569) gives 0.1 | 12.3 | 11.3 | 11.6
